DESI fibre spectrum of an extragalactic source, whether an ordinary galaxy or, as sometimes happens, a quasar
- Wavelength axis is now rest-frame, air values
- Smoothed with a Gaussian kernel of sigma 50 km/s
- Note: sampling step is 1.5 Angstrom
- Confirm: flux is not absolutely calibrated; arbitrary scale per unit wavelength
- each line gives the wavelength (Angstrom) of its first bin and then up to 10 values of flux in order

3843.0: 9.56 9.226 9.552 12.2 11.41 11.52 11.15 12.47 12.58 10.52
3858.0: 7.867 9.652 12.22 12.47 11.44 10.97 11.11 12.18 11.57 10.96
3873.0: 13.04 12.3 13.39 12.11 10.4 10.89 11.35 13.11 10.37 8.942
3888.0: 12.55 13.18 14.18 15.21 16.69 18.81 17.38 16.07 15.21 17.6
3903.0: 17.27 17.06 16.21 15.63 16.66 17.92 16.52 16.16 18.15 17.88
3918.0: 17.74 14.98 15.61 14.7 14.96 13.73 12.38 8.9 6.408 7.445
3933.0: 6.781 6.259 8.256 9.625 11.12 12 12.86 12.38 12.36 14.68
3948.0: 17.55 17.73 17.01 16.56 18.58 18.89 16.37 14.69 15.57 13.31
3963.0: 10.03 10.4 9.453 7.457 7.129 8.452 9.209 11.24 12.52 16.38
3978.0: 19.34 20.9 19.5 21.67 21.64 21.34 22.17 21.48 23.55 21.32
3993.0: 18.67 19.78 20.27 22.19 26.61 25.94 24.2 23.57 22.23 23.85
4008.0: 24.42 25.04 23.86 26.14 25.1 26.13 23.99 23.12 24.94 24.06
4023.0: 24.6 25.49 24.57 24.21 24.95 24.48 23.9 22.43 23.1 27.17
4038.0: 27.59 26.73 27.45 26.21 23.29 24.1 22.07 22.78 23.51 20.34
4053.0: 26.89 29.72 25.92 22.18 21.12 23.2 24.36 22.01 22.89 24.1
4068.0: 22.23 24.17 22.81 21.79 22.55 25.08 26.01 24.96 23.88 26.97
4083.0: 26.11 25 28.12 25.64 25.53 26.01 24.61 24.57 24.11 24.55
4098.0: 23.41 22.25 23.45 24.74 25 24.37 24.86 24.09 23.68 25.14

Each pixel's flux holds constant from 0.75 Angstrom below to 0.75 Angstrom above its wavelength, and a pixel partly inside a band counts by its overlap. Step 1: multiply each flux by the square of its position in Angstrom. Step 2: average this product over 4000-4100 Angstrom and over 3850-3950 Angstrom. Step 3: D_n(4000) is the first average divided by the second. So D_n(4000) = 2.01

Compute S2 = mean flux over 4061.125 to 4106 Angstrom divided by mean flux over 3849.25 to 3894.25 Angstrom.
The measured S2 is 2.1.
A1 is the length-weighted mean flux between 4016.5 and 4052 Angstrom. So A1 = 24.4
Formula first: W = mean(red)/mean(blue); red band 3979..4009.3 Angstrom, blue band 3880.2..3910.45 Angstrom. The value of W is 1.50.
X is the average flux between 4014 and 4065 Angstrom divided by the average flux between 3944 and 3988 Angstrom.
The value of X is 1.6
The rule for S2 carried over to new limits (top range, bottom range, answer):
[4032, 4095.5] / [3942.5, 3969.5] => 1.76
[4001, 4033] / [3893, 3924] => 1.47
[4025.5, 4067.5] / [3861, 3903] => 1.85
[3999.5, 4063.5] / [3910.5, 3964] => 1.79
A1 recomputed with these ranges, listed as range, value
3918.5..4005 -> 15.5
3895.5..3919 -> 16.9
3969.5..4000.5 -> 19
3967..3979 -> 11.7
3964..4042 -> 21.3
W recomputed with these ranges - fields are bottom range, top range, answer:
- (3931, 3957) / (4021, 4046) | 1.91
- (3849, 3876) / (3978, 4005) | 1.92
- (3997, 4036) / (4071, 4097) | 1.02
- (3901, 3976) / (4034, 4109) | 1.82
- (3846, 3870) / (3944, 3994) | 1.42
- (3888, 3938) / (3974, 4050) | 1.62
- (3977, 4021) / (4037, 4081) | 1.06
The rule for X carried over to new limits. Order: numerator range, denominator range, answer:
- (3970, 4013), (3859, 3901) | 1.61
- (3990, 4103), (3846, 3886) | 2.11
